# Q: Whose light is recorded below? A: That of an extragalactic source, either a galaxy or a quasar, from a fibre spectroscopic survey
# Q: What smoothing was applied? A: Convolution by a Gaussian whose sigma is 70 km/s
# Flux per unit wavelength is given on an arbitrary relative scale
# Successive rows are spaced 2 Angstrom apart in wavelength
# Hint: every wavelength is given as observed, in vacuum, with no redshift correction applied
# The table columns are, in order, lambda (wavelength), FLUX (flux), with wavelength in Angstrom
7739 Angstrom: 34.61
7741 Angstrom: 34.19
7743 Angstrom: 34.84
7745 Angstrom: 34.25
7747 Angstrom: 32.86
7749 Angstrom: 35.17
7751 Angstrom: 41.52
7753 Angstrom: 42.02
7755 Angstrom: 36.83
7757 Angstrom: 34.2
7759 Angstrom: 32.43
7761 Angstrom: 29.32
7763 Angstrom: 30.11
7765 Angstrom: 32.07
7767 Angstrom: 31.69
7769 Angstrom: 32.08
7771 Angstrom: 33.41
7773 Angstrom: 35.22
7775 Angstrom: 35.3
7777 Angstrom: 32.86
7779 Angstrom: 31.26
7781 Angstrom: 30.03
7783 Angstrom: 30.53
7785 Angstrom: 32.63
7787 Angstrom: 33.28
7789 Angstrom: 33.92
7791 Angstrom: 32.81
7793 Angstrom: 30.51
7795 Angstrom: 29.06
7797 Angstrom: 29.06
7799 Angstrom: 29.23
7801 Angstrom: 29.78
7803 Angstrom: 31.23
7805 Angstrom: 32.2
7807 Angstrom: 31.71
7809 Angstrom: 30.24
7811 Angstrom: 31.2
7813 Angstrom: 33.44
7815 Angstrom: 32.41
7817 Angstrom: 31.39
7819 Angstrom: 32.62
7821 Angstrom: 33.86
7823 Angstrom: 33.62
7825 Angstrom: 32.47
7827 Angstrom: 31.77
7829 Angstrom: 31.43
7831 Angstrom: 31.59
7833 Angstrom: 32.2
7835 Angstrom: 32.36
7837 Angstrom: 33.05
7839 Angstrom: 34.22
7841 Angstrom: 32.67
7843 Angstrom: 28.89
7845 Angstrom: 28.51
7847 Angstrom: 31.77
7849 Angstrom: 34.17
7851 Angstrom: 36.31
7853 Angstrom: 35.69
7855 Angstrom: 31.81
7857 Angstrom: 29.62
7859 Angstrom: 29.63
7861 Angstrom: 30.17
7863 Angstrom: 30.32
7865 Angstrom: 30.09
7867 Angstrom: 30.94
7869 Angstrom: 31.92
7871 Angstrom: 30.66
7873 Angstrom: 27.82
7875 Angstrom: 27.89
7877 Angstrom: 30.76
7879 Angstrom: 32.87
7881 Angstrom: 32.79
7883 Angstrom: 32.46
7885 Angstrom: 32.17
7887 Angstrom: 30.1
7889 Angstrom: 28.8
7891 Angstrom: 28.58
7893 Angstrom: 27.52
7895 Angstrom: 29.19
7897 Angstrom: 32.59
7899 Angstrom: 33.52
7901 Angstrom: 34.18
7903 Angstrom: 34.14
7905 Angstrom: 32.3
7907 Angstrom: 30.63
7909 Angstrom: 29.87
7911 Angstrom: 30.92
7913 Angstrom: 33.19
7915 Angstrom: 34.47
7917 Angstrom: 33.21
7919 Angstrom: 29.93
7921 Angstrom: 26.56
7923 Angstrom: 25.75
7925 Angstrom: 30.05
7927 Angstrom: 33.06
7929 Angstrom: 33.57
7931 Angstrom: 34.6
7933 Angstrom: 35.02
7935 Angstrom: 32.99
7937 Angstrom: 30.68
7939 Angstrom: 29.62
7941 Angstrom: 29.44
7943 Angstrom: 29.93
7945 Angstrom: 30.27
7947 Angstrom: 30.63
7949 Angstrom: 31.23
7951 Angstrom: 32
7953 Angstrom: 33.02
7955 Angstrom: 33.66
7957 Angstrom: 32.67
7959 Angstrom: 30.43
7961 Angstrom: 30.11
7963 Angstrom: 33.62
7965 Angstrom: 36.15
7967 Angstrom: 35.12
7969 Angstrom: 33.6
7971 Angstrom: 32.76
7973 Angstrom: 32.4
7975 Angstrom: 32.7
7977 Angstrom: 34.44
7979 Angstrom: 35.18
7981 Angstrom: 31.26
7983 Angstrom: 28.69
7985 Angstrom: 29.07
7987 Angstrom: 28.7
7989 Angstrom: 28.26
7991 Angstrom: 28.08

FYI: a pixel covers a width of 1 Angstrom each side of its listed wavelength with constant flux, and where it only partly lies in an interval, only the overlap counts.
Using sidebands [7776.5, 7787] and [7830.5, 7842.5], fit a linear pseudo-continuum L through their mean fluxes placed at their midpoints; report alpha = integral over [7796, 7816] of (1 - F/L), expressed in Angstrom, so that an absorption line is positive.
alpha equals 0.6 Angstrom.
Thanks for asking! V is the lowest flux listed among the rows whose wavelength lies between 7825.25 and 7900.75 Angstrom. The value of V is 27.52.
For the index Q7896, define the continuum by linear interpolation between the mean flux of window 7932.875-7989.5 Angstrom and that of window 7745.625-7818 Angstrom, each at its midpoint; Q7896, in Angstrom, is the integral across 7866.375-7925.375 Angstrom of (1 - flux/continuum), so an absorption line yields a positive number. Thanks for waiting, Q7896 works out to 2.3 Angstrom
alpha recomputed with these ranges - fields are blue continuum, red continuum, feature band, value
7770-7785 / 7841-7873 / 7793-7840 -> 0.38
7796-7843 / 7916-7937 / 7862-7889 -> 0.74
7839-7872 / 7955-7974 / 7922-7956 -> 1.22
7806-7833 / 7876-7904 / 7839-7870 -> 0.18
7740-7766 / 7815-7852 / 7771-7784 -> 0.51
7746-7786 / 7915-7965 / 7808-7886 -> 2.08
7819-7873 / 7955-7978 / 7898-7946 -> 1.57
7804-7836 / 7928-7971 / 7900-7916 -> -0.10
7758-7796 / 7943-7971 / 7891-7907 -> 0.33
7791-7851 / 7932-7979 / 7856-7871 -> 0.71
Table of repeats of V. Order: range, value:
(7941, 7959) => 29.44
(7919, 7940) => 25.75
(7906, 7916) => 29.87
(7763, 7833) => 29.06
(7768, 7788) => 30.03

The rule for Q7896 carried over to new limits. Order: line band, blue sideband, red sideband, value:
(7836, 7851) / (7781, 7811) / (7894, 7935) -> -0.4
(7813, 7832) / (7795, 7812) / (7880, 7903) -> -1.1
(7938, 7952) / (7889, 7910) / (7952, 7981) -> 0.9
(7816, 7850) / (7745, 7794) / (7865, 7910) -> 0.0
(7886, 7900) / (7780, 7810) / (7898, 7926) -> 0.6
